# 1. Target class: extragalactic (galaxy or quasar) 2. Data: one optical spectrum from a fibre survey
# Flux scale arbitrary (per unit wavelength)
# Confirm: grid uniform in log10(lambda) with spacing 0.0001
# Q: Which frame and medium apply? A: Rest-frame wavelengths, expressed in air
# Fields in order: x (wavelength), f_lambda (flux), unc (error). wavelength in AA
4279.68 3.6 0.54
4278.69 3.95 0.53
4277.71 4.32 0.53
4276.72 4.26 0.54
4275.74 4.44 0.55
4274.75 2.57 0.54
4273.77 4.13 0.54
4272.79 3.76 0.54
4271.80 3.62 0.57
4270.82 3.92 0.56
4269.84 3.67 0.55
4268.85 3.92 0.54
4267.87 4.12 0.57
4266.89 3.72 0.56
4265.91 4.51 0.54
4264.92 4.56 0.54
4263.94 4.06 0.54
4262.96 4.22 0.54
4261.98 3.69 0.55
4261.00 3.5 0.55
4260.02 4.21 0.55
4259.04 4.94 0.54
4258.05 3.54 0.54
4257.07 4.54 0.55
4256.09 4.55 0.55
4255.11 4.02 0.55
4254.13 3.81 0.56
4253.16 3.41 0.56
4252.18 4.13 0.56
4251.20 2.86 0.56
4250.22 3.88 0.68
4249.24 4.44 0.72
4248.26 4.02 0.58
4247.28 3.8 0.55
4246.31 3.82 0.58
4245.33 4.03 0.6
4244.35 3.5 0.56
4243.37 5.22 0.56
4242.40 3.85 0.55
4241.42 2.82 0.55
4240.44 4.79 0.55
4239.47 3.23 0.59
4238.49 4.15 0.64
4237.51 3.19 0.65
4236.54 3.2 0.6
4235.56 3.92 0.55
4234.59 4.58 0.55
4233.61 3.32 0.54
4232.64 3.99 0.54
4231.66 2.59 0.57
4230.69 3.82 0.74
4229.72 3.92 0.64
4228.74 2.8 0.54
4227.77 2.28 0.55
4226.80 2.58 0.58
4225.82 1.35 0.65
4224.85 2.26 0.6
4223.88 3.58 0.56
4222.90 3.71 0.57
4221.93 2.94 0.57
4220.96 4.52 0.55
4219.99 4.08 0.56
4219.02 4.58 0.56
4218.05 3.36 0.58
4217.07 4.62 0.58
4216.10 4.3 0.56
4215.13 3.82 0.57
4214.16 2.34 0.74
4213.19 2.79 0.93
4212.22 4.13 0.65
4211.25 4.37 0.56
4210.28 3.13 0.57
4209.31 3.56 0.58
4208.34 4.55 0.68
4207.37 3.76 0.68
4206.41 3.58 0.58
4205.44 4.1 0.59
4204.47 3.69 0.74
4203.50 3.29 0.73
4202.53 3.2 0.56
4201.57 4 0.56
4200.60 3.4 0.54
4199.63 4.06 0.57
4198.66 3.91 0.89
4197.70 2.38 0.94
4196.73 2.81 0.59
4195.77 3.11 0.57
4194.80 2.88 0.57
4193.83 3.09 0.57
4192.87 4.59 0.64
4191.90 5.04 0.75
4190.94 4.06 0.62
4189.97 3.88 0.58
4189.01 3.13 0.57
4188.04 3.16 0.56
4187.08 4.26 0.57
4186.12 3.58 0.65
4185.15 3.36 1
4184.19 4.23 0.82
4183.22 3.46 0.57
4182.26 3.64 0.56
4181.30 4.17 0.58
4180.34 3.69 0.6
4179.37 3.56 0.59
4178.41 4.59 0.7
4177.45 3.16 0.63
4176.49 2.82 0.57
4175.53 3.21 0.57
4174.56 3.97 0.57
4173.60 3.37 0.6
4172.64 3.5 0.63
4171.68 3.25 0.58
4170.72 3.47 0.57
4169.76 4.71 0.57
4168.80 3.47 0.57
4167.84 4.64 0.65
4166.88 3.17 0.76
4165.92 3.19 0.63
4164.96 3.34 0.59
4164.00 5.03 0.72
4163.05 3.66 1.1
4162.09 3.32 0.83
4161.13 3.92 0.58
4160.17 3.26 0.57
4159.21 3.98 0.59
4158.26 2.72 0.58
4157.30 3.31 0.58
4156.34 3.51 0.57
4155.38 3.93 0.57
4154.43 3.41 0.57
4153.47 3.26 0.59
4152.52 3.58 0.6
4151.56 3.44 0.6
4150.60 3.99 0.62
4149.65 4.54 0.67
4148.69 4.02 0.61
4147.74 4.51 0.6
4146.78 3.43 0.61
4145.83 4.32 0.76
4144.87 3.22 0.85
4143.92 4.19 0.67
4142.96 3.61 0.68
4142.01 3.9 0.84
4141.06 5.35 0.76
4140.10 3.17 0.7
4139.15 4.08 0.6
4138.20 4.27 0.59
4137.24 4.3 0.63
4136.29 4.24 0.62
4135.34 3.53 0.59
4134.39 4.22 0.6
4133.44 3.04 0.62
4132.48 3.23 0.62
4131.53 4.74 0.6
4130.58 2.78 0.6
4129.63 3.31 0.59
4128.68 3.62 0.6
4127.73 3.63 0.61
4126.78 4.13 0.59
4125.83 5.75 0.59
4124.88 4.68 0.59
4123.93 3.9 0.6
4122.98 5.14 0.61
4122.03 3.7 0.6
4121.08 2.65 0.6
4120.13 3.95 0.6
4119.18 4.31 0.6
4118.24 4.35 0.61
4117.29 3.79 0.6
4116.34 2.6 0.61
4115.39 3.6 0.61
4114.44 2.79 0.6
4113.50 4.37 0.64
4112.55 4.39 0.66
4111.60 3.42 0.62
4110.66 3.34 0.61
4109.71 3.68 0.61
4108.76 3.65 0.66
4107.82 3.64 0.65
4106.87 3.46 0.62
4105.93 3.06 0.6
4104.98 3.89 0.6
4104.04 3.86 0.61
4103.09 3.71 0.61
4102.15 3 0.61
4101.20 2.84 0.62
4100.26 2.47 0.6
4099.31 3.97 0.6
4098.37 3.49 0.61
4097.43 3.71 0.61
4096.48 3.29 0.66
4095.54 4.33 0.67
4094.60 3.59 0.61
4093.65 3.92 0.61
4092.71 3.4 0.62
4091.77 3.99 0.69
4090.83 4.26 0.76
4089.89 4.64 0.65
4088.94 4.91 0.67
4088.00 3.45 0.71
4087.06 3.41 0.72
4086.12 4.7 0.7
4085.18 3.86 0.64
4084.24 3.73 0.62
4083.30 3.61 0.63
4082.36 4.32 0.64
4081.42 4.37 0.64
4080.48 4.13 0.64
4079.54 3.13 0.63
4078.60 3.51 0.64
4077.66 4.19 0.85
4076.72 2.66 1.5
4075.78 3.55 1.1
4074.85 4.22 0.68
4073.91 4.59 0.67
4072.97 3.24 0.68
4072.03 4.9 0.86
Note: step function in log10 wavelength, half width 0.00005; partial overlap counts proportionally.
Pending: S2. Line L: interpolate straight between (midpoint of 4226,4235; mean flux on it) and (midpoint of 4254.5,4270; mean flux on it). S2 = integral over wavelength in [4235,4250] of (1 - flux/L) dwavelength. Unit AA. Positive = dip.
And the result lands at -1.24 AA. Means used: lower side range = 3.24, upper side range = 4.12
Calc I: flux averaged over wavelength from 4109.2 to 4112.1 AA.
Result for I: 3.48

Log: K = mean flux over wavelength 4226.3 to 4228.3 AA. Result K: 2.44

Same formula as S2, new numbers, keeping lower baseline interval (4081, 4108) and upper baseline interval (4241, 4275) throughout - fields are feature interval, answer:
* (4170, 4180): 0.8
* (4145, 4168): 0.7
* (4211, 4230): 2.4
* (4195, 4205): 1.3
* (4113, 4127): -0.7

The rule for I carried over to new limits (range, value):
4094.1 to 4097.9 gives 3.72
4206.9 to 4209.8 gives 3.95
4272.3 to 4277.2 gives 3.84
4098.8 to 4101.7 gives 3.09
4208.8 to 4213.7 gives 3.59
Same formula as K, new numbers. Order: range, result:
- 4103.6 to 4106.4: 3.6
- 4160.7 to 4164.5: 3.98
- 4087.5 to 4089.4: 4.17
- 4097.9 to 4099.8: 3.72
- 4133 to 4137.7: 3.88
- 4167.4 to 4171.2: 4.07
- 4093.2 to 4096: 3.94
